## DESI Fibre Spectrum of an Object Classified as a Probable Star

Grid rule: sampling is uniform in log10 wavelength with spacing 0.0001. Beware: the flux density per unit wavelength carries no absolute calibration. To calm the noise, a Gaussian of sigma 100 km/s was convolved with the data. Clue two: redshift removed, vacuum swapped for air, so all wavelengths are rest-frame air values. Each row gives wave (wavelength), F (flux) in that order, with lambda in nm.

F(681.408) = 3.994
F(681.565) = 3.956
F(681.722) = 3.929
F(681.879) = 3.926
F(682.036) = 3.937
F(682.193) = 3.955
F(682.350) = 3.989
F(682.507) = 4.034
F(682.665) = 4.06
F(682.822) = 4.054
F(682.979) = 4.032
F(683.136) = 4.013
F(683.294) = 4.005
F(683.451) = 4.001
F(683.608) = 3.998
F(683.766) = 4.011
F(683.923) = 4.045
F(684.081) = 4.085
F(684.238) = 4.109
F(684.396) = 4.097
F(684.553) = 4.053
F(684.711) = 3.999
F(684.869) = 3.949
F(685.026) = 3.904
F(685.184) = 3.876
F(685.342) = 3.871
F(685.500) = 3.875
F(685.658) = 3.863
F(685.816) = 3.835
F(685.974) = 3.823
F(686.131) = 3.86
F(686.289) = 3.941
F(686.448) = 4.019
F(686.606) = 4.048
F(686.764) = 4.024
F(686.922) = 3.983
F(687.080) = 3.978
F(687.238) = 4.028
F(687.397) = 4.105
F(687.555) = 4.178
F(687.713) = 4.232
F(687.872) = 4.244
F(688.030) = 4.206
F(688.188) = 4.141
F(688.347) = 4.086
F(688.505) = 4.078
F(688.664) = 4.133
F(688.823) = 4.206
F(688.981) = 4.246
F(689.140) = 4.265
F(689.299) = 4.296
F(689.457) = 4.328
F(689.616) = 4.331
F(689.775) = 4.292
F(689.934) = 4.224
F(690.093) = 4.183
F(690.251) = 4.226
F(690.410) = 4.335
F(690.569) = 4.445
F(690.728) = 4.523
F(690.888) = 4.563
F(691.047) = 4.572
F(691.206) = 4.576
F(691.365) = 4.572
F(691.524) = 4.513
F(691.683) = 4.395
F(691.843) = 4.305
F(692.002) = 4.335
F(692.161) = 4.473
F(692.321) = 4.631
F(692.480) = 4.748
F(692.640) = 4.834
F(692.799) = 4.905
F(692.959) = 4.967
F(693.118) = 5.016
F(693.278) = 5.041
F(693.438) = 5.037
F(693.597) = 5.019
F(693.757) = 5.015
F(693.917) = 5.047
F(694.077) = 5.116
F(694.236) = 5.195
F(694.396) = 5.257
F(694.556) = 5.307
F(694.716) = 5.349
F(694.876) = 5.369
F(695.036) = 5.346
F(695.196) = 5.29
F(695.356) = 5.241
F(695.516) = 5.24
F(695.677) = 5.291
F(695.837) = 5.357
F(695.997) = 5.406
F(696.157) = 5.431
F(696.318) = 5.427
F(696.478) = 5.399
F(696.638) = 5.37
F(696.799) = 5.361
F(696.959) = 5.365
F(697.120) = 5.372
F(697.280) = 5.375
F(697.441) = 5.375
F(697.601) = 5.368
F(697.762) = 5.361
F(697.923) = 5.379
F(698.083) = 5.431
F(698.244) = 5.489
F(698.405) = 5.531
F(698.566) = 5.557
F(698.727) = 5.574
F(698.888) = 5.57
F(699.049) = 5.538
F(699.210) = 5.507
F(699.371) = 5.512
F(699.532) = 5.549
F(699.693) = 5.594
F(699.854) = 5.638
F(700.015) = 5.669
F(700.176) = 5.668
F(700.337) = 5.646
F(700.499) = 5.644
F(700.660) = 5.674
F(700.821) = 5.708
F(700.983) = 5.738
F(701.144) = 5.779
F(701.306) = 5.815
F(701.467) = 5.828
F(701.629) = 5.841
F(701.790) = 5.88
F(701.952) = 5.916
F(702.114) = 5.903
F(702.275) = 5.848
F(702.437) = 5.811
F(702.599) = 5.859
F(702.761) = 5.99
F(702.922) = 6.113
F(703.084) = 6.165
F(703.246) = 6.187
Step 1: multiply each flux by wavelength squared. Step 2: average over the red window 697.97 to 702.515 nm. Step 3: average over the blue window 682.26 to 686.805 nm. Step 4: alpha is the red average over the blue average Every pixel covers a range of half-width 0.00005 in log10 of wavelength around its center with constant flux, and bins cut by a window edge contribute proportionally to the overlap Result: 1.49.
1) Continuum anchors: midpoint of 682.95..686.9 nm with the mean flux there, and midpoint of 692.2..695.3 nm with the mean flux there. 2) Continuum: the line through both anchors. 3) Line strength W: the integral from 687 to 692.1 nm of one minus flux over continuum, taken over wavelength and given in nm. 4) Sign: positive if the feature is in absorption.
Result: 0.29 nm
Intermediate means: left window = 3.97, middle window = 4.29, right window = 5.07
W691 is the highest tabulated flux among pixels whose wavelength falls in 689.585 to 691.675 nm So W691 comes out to 4.576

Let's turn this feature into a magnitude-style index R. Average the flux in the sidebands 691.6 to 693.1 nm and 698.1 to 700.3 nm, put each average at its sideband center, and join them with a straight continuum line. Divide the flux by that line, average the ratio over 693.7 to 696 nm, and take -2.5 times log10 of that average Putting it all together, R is -0.059 mag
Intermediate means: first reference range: 4.64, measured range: 5.25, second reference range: 5.57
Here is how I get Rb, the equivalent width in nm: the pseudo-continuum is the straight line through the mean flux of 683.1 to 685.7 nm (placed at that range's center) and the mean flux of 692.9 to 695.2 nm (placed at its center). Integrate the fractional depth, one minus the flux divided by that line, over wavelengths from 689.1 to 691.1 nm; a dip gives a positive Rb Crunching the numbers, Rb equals 0.139 nm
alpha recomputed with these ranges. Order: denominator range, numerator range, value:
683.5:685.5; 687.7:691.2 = 1.09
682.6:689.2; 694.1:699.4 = 1.38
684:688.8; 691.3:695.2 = 1.25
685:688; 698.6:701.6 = 1.47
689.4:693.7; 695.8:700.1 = 1.22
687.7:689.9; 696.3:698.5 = 1.31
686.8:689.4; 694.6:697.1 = 1.32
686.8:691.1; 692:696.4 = 1.23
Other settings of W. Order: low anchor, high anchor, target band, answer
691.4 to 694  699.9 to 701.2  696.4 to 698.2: -0.03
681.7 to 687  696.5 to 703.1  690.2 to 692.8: 0.12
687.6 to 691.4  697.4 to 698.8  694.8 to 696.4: -0.07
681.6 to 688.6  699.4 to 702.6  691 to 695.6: -0.01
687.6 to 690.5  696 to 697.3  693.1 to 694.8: -0.05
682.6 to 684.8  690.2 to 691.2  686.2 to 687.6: 0.07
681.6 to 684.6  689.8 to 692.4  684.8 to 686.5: 0.11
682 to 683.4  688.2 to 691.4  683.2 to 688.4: 0.16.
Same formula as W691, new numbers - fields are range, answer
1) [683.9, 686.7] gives 4.109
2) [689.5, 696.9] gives 5.431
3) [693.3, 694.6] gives 5.307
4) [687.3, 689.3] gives 4.296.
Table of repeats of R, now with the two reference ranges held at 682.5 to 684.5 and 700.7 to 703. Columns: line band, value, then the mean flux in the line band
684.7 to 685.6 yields 0.08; 3.9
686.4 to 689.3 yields 0.09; 4.13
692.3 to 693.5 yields 0.01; 4.91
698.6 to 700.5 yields 0.01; 5.59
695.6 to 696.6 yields -0.02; 5.39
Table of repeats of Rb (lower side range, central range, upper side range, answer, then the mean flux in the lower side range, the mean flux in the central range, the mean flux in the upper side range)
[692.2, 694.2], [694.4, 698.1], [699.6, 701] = -0.073 nm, 4.94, 5.35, 5.66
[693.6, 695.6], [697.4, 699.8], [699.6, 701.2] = 0.018 nm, 5.22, 5.49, 5.68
